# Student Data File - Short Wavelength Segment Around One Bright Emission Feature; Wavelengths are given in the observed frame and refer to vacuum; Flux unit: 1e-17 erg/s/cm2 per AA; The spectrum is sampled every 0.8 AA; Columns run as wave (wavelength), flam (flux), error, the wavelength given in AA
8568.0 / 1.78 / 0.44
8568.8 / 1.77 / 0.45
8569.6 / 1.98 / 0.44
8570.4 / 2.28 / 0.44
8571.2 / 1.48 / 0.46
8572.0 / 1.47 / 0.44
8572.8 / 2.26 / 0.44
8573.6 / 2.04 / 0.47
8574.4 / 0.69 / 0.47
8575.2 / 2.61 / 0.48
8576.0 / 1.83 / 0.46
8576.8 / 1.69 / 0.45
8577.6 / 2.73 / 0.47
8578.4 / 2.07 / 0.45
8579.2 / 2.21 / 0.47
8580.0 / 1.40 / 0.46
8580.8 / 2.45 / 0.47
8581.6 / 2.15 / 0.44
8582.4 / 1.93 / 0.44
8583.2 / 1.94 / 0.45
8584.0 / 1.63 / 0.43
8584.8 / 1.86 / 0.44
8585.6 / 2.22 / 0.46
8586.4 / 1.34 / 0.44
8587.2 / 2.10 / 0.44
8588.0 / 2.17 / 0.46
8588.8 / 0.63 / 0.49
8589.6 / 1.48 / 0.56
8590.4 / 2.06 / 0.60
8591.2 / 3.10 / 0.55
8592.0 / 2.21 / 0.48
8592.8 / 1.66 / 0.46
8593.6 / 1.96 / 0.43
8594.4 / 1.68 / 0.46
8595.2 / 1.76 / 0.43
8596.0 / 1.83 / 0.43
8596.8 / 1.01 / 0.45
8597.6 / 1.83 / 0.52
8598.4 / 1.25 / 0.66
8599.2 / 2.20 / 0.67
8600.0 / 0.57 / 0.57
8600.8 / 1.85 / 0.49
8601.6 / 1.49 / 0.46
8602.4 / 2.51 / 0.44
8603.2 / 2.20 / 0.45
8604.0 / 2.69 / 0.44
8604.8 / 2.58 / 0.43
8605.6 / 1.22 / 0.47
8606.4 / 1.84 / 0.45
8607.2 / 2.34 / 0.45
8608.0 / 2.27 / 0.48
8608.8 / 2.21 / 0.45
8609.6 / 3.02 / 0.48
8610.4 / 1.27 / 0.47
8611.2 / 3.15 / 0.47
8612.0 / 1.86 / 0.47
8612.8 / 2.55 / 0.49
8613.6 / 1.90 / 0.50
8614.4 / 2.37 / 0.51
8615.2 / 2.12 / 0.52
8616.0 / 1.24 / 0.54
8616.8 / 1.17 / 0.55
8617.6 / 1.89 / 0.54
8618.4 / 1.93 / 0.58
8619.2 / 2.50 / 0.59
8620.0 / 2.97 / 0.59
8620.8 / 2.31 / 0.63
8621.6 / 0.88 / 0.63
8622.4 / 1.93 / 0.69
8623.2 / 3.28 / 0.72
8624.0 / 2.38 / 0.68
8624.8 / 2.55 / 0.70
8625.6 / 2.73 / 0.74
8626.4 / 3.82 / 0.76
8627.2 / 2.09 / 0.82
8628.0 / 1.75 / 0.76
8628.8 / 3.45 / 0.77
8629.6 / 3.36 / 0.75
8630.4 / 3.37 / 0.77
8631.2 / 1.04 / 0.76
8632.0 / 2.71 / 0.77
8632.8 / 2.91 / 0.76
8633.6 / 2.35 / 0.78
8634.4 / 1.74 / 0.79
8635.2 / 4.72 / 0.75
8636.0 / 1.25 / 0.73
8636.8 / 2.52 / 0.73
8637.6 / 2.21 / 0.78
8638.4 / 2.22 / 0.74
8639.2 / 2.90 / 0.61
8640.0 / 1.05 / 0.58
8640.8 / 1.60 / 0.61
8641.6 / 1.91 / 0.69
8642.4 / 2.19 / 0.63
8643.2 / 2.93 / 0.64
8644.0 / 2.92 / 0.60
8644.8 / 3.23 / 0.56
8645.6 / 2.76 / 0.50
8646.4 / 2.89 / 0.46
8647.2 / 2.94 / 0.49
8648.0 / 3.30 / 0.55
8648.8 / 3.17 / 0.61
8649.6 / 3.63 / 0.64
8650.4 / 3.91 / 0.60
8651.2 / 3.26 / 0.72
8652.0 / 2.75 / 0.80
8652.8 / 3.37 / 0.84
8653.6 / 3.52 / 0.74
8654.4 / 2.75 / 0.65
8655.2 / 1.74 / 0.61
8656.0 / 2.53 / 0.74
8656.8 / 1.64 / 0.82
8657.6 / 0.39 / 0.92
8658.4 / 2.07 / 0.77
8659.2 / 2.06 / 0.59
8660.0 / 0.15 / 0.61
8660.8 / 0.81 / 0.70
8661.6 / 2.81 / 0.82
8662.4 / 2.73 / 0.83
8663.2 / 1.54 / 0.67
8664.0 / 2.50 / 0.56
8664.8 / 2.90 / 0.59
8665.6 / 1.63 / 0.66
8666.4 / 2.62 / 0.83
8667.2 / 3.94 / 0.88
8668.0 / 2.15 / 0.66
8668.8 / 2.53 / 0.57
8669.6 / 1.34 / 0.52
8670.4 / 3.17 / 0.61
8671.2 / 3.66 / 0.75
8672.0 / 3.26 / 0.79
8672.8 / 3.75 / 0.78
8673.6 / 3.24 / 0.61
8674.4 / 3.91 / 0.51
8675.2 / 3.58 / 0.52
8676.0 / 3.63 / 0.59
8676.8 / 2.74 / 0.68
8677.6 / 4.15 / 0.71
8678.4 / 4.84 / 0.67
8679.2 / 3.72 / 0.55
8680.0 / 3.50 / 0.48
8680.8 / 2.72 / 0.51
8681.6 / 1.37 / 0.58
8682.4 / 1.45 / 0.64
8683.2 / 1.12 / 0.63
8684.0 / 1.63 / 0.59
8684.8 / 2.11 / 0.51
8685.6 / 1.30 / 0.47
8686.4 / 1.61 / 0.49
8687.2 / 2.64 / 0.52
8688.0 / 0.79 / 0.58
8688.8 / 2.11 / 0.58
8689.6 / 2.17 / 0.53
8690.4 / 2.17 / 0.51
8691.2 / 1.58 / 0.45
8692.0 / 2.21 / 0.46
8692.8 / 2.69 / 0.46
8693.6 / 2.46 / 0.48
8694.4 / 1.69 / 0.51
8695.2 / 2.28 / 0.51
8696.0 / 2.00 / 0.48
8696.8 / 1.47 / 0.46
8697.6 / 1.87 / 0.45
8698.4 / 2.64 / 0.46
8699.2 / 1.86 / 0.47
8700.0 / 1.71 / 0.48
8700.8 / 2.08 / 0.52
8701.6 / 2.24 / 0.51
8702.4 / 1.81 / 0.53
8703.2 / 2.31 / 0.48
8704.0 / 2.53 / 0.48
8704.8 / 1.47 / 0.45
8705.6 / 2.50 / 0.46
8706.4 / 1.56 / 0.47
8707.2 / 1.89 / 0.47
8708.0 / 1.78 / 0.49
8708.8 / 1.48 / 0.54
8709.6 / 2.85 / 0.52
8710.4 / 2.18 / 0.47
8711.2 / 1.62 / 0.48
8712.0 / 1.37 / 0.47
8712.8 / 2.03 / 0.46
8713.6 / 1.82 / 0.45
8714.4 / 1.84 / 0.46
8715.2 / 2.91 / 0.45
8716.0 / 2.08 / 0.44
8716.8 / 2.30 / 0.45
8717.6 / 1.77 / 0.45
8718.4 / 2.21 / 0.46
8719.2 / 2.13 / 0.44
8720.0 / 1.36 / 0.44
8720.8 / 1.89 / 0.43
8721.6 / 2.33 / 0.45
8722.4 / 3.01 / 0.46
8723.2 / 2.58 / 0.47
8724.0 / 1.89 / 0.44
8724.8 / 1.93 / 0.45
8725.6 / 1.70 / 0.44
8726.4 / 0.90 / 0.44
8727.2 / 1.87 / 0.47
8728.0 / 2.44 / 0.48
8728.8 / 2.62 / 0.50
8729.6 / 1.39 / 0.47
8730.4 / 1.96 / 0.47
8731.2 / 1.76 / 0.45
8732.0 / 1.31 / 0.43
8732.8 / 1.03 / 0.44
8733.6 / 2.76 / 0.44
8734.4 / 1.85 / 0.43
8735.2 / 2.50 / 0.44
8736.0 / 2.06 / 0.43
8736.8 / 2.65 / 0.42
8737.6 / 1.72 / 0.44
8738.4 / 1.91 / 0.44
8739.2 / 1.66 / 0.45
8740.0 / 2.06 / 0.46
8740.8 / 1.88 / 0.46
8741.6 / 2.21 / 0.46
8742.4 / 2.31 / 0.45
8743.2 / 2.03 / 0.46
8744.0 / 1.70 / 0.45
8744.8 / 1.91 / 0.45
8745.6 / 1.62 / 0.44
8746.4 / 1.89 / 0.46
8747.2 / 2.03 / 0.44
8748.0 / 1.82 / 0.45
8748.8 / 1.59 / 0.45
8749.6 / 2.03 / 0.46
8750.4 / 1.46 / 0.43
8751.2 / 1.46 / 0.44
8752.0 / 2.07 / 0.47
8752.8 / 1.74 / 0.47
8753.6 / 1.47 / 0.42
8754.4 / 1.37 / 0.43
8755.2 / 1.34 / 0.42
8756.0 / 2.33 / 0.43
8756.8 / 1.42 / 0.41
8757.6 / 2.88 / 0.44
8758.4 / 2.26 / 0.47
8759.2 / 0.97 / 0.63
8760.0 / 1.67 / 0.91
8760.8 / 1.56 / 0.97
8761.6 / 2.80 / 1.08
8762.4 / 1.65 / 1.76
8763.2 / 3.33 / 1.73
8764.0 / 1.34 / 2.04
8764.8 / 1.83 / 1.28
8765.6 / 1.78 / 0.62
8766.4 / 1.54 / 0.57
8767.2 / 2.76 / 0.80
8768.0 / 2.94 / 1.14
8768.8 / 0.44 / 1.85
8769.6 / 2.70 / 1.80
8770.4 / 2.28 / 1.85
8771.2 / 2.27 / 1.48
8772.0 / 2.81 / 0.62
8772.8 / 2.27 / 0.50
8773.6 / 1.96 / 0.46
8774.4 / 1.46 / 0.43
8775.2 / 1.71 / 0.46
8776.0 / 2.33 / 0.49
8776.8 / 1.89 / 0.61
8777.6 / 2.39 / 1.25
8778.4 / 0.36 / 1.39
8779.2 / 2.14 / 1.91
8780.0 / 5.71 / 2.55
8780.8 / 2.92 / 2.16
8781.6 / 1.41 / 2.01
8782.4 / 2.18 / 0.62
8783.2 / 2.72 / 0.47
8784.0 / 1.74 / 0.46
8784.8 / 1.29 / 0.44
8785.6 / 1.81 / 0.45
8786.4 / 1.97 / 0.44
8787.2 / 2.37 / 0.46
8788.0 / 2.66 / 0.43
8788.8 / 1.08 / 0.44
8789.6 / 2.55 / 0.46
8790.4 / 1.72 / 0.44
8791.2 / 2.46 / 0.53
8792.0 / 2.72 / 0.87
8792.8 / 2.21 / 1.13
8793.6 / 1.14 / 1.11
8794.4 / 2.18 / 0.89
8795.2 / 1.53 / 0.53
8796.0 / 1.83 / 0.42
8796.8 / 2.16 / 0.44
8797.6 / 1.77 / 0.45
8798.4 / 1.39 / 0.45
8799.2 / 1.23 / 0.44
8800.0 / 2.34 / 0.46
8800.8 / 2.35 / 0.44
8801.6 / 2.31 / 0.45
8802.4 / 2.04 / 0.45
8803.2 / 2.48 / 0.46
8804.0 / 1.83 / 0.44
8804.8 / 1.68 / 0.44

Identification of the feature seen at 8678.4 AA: [N II]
